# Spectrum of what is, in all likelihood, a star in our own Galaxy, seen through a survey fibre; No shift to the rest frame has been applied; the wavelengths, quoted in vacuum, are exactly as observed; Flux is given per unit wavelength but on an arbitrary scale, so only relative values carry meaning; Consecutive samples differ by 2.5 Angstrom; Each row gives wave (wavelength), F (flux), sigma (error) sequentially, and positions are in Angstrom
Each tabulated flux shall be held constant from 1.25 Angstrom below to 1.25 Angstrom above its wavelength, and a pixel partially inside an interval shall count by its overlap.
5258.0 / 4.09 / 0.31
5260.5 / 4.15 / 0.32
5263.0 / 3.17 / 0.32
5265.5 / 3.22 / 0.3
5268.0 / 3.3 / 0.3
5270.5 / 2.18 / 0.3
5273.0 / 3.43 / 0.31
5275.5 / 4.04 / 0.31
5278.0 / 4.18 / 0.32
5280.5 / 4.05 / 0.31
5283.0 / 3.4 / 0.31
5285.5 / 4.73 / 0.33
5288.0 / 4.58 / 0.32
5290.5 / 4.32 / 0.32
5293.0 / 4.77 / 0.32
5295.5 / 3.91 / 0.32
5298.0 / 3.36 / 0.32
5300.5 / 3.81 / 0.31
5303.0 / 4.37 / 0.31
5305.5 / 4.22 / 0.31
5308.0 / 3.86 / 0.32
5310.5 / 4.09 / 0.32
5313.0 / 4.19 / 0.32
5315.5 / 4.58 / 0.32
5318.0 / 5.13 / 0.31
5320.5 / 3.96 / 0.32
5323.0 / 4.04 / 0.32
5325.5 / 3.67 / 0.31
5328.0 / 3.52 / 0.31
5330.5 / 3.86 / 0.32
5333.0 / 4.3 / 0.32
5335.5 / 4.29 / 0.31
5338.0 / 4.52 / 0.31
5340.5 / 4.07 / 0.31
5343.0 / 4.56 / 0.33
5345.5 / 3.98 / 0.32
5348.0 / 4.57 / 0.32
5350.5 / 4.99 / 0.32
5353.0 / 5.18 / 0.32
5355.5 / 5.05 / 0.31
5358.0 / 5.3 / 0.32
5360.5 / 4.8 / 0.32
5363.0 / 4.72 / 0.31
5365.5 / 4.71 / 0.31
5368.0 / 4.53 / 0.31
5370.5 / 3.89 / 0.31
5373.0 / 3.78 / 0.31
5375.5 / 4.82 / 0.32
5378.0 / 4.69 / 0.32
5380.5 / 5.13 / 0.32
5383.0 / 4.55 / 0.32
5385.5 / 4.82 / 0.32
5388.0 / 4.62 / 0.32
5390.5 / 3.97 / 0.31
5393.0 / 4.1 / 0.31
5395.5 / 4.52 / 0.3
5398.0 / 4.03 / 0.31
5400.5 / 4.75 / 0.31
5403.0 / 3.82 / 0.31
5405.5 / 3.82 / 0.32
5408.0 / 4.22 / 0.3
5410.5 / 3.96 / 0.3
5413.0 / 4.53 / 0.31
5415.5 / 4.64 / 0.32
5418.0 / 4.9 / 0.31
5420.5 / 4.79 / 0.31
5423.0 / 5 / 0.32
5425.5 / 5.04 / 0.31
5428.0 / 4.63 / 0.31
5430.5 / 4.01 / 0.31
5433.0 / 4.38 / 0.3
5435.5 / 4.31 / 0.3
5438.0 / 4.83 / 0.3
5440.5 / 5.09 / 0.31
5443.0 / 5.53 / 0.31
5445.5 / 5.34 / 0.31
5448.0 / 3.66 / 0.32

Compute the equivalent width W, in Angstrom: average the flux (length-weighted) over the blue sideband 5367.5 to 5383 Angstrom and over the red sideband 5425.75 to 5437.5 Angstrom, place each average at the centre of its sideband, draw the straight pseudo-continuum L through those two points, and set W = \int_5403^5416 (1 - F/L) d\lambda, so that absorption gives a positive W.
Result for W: 0.80 Angstrom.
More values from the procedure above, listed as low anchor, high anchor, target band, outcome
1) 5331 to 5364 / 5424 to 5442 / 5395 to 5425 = 1.30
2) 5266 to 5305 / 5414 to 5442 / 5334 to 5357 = -1.91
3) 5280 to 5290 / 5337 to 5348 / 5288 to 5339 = 1.34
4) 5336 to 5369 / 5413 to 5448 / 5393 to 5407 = 1.62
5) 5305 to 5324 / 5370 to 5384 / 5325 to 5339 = 0.96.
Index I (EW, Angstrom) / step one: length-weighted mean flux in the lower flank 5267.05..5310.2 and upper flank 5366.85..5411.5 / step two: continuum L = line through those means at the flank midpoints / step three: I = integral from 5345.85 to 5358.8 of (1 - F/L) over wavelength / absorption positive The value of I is -2.3 Angstrom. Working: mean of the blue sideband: 3.92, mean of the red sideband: 4.34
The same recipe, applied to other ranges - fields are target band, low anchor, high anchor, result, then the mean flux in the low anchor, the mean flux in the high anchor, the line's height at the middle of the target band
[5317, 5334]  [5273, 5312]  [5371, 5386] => 0.9 Angstrom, 4.09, 4.59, 4.28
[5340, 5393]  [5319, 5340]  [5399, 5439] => -4.9 Angstrom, 4.04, 4.47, 4.22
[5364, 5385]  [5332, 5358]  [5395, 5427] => 0.0 Angstrom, 4.59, 4.46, 4.53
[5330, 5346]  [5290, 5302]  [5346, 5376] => 0.7 Angstrom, 4.02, 4.67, 4.44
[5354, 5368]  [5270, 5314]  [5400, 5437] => -2.1 Angstrom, 4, 4.45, 4.25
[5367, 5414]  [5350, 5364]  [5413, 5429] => 5.4 Angstrom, 5.01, 4.81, 4.91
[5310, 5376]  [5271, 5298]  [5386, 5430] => -2.8 Angstrom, 4.05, 4.43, 4.23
